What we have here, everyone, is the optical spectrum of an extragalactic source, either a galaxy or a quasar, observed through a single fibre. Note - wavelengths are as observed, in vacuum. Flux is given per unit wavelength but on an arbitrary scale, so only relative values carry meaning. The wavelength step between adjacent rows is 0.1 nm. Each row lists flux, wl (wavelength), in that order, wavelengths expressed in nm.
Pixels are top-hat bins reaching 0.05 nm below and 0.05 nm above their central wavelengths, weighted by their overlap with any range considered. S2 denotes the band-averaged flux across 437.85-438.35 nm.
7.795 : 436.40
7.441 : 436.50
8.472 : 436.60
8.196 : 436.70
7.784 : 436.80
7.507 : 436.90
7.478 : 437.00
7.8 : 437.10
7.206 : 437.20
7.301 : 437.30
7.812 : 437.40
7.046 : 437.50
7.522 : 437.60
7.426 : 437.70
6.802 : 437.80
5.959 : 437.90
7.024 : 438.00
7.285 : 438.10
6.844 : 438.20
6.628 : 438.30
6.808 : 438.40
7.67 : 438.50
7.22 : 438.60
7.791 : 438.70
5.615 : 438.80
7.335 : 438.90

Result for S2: 6.75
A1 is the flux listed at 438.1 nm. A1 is 7.285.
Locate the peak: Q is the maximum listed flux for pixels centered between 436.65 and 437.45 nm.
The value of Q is 8.196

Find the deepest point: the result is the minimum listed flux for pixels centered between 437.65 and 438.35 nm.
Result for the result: 5.959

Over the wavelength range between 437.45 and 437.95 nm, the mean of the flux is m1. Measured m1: 6.95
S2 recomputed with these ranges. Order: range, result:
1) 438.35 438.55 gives 7.24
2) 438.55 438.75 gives 7.51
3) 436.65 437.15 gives 7.75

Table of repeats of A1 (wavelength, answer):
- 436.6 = 8.472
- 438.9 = 7.335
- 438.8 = 5.615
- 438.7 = 7.791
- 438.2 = 6.844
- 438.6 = 7.22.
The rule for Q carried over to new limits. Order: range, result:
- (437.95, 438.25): 7.285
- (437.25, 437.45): 7.812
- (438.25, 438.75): 7.791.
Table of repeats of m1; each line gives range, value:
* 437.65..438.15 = 6.9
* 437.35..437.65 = 7.46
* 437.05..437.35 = 7.44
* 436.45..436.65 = 7.96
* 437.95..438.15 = 7.15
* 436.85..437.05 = 7.49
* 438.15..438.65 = 7.03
